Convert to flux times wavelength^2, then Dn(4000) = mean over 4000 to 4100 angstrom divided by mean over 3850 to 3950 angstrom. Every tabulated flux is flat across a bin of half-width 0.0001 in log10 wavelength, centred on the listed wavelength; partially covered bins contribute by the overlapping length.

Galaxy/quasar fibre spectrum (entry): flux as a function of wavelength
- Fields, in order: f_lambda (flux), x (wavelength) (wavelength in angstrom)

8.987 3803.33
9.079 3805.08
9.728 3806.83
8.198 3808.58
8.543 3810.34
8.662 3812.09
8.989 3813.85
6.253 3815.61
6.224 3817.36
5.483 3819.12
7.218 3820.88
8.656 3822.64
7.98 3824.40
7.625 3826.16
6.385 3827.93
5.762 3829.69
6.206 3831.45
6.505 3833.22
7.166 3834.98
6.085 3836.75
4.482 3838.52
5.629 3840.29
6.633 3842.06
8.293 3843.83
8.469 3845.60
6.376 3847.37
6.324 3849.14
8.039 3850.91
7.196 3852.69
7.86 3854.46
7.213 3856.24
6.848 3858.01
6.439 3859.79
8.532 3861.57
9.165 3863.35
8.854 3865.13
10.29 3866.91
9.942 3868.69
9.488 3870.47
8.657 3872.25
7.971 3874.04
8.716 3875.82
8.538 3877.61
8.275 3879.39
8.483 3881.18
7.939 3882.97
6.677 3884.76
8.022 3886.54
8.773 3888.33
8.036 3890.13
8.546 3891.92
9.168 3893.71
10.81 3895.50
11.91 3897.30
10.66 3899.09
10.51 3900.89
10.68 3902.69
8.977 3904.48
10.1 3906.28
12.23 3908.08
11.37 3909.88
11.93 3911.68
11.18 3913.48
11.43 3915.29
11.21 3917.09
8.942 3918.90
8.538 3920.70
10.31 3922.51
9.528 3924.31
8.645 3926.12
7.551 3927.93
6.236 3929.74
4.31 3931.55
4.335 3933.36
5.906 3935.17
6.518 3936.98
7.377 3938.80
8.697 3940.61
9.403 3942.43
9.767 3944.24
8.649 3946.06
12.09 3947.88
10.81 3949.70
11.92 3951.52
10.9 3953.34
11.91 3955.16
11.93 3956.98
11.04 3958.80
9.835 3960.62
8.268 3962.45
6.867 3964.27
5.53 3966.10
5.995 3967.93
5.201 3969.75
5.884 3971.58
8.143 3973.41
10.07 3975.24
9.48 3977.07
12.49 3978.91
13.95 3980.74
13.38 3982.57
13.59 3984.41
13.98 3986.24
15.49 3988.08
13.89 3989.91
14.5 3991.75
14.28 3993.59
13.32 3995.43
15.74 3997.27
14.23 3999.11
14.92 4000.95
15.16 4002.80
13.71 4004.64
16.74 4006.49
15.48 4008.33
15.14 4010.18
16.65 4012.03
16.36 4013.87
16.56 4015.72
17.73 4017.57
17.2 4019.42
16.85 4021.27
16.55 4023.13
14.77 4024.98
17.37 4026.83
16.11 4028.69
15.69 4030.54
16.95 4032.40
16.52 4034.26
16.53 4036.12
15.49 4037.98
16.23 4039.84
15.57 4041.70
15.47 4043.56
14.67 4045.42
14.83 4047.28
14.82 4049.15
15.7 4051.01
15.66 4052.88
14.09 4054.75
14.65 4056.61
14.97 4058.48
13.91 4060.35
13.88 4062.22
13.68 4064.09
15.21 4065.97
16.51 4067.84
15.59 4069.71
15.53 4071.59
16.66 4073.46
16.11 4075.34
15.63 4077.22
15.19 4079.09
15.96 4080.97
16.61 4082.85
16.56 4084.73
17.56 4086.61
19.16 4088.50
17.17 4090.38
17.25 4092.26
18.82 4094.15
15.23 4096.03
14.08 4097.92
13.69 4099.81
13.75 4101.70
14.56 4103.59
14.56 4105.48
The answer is 1.92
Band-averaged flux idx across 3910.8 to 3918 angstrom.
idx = 11.4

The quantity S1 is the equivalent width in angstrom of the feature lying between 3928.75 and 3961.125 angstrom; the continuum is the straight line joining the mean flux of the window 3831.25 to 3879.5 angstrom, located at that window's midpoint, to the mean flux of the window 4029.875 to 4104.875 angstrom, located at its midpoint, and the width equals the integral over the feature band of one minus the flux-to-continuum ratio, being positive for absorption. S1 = 6.2 angstrom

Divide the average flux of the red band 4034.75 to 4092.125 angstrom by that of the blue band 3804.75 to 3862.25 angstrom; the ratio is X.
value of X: 2.17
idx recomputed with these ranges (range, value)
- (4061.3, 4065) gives 13.8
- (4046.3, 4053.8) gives 15.2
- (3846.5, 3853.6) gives 6.99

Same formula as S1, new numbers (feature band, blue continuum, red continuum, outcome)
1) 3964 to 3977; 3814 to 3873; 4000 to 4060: 6.1 angstrom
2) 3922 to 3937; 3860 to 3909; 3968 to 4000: 5.0 angstrom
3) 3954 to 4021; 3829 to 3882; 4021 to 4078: 2.4 angstrom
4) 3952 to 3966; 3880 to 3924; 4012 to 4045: 3.1 angstrom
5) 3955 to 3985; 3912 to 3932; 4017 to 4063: 5.8 angstrom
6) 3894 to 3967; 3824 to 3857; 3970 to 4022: 9.2 angstrom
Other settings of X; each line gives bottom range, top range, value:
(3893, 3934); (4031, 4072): 1.59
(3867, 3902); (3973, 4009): 1.51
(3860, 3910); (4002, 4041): 1.75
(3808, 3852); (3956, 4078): 1.99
